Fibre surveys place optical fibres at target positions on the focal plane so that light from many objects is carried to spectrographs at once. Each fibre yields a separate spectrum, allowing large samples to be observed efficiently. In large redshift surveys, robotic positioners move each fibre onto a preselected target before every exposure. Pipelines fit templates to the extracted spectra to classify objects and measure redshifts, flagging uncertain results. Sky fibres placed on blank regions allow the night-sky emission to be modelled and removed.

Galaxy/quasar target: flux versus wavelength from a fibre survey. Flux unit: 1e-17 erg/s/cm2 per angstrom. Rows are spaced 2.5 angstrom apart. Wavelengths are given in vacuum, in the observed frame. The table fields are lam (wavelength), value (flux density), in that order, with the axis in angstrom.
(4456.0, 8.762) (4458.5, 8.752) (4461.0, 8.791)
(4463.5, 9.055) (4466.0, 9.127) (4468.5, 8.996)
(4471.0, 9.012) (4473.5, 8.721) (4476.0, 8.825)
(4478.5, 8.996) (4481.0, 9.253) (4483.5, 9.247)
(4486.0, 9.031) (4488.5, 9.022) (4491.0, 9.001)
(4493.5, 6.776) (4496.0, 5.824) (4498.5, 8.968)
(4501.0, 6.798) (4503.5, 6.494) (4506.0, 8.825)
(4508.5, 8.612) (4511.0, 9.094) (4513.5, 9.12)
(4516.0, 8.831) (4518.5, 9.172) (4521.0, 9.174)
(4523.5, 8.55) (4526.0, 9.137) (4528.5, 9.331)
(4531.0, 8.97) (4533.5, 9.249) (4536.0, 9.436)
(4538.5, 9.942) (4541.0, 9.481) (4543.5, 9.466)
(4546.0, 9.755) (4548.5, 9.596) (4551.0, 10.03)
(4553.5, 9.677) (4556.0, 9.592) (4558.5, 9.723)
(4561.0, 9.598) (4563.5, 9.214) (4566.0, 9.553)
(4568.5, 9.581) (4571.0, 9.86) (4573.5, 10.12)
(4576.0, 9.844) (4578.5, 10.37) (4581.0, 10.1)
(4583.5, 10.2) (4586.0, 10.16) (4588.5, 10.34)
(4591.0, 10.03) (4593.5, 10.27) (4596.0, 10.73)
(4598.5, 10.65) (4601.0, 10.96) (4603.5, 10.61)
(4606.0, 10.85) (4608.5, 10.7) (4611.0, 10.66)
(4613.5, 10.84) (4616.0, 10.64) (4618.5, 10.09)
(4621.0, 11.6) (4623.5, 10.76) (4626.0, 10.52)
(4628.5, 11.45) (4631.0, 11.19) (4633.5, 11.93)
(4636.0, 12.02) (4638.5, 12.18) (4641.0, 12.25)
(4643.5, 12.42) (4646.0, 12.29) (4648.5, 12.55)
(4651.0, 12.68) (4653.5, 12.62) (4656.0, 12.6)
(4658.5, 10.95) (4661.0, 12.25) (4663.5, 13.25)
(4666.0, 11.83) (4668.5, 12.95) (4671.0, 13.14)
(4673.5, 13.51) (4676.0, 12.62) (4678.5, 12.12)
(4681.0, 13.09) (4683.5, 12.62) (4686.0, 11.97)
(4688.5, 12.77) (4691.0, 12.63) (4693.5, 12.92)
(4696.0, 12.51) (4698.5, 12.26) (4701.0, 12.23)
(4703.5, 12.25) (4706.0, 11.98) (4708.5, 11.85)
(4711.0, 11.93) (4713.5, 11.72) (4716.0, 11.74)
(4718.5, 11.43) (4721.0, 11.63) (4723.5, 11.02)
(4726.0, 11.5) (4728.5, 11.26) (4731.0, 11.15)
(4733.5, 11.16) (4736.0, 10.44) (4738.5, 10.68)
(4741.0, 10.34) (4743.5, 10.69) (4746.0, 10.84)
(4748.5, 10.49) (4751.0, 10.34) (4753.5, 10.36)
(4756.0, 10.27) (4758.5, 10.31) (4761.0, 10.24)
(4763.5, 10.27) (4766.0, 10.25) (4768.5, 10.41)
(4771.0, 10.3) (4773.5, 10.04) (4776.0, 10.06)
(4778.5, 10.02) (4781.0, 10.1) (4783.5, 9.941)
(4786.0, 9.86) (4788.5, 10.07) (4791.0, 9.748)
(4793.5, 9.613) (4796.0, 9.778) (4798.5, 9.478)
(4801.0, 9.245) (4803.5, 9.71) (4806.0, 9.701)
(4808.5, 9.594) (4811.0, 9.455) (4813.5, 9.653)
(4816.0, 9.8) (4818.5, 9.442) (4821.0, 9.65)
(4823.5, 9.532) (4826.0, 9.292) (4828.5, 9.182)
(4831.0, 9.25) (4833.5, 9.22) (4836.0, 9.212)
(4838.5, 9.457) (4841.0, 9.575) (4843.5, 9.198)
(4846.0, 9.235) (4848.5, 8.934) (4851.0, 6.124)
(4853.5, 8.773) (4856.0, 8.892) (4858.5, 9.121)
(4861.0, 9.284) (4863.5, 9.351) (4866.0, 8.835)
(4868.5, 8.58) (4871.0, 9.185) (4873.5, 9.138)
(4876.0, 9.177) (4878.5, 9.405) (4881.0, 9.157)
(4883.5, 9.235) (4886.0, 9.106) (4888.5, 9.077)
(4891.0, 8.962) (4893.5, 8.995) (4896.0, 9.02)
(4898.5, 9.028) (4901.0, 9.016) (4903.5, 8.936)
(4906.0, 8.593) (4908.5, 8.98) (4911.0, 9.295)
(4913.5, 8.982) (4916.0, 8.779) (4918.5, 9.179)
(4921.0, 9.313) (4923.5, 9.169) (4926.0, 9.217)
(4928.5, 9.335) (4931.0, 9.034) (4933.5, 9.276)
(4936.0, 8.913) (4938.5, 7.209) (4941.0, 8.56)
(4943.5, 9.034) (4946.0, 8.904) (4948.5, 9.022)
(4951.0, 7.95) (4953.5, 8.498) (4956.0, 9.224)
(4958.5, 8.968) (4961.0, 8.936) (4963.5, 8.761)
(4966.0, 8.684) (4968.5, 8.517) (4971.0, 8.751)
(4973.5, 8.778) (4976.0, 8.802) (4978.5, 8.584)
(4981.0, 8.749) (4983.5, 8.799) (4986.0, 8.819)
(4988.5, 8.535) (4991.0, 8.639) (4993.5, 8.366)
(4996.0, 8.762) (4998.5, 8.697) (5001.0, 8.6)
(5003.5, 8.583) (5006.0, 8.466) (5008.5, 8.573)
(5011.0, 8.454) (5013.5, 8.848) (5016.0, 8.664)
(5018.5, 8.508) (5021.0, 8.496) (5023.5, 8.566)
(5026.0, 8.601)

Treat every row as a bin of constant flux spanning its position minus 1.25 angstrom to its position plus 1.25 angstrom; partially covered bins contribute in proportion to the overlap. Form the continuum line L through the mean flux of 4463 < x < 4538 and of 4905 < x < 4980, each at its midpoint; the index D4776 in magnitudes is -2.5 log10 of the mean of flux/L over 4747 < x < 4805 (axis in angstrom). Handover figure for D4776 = -0.14 mag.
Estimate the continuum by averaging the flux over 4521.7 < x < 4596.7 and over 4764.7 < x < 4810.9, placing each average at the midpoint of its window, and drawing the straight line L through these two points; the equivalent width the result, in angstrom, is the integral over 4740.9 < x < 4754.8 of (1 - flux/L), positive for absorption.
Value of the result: -1.0 angstrom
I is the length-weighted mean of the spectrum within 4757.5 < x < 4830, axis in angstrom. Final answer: 9.82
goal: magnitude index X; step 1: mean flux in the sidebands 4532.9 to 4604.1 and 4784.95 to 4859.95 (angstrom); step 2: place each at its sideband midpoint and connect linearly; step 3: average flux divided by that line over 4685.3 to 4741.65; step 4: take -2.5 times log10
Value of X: -0.218 mag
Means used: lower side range 9.94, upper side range 9.32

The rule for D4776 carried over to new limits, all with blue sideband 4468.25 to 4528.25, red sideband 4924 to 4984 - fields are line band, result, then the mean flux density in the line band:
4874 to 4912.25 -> -0.04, 9.07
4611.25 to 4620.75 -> -0.23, 10.7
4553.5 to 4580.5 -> -0.14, 9.75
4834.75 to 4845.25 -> -0.08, 9.35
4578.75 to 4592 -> -0.18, 10.2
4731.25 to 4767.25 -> -0.21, 10.5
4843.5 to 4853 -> 0.06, 8.3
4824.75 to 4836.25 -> -0.06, 9.23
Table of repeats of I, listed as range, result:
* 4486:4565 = 8.92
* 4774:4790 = 10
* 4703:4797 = 10.7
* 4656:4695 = 12.6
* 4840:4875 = 8.87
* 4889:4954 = 8.9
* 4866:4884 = 9.1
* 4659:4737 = 12.1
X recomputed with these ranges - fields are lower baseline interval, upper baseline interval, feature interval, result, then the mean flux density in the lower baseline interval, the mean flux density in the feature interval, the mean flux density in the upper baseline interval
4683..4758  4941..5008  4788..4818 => 0.10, 11.5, 9.64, 8.7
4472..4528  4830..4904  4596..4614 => -0.23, 8.53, 10.7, 9.02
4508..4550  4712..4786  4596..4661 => -0.16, 9.25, 11.4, 10.6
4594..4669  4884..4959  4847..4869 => 0.10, 11.5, 8.66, 8.92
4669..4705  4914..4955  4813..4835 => 0.12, 12.6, 9.44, 8.84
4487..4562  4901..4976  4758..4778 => -0.15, 8.91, 10.2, 8.86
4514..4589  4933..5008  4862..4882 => -0.03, 9.59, 9.11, 8.67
